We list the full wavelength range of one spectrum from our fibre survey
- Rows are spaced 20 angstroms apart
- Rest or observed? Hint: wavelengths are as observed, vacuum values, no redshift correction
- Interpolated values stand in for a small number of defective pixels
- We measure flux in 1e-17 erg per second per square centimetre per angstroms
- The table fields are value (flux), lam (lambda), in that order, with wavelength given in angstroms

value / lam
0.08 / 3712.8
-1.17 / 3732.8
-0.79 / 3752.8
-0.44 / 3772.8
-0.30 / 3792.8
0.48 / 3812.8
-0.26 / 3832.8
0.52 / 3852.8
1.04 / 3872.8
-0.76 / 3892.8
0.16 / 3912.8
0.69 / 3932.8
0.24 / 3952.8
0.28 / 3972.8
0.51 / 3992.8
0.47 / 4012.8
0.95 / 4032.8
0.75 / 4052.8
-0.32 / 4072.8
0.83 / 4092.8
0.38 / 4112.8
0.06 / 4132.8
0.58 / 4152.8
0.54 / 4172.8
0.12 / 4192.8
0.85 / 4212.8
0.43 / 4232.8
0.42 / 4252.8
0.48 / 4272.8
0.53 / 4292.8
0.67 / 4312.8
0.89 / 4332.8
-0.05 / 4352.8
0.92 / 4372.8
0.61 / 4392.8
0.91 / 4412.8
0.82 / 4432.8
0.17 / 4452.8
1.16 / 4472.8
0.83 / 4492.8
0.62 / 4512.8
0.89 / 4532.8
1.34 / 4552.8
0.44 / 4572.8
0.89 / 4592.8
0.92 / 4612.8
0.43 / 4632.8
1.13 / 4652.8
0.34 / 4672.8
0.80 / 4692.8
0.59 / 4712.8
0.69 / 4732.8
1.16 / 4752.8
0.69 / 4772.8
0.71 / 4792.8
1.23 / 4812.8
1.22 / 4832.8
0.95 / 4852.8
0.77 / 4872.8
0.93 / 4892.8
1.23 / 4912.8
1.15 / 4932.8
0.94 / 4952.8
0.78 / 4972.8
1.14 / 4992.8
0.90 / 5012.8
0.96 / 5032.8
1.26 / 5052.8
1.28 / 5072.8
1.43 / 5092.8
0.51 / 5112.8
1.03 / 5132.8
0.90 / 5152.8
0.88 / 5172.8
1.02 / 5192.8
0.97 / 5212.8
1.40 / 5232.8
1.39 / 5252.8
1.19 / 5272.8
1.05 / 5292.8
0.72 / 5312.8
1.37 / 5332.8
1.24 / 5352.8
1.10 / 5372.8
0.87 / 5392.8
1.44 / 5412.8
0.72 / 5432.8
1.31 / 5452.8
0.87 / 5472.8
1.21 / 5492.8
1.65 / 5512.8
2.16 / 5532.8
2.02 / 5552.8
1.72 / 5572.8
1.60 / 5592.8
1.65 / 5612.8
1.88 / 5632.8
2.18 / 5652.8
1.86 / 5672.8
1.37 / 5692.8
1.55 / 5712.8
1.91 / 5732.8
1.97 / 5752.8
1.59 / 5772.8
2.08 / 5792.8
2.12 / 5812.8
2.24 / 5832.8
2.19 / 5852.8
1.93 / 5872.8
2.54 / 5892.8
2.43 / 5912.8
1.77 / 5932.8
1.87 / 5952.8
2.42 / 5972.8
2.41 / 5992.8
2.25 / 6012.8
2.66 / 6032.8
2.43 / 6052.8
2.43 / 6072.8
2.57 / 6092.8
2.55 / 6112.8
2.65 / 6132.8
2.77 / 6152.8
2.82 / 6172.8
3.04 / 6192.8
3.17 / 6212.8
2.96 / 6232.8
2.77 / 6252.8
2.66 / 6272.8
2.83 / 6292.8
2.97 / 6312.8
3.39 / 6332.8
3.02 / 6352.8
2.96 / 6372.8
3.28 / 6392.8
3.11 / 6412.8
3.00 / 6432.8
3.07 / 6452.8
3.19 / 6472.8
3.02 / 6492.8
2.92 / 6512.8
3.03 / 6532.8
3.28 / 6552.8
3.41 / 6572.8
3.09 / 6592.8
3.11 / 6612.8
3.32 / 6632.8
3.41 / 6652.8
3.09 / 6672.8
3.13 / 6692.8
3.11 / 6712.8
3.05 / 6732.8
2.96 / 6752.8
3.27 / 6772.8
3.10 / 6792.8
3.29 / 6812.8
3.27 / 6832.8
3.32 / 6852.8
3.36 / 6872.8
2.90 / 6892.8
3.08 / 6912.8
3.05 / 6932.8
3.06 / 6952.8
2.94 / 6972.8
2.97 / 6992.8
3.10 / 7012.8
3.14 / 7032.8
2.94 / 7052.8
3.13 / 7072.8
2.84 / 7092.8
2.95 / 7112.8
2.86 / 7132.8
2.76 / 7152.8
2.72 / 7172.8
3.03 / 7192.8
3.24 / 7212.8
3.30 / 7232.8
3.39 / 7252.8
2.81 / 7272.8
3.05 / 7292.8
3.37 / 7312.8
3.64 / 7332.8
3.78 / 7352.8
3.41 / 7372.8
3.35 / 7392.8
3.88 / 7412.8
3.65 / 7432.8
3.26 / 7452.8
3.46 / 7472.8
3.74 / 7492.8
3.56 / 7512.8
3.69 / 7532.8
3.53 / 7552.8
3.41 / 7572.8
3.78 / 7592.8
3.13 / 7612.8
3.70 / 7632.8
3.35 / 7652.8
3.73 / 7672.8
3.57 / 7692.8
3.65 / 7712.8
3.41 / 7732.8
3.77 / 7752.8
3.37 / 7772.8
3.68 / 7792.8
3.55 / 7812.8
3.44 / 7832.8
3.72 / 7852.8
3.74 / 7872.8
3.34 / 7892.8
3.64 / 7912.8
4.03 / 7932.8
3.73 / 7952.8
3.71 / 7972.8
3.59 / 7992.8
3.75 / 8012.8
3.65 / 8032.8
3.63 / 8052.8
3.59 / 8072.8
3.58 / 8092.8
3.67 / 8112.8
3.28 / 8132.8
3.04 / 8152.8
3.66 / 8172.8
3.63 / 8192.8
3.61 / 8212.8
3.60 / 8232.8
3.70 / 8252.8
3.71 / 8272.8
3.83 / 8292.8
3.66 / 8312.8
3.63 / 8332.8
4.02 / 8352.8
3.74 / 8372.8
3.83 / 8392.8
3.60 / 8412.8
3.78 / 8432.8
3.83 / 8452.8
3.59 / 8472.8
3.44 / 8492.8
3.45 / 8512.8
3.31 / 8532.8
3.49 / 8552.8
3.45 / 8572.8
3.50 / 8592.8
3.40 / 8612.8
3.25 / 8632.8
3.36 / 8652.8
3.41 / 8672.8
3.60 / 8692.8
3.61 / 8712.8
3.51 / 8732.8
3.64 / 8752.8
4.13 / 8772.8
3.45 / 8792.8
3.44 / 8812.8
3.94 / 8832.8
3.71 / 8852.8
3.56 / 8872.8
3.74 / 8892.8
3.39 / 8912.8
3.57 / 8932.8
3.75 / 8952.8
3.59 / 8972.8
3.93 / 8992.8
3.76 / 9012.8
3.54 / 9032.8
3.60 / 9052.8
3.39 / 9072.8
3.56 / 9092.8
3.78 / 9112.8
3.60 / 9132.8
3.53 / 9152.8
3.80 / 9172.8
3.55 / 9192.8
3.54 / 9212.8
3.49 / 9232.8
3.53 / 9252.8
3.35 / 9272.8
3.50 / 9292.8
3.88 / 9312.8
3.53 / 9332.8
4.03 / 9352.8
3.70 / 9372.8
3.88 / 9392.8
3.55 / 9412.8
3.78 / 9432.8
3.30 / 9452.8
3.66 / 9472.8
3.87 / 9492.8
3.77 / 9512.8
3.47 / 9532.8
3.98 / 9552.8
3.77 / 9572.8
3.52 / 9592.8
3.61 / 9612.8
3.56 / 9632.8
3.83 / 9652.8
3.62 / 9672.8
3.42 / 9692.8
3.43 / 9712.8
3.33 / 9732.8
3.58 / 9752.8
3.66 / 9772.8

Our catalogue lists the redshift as 0.382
